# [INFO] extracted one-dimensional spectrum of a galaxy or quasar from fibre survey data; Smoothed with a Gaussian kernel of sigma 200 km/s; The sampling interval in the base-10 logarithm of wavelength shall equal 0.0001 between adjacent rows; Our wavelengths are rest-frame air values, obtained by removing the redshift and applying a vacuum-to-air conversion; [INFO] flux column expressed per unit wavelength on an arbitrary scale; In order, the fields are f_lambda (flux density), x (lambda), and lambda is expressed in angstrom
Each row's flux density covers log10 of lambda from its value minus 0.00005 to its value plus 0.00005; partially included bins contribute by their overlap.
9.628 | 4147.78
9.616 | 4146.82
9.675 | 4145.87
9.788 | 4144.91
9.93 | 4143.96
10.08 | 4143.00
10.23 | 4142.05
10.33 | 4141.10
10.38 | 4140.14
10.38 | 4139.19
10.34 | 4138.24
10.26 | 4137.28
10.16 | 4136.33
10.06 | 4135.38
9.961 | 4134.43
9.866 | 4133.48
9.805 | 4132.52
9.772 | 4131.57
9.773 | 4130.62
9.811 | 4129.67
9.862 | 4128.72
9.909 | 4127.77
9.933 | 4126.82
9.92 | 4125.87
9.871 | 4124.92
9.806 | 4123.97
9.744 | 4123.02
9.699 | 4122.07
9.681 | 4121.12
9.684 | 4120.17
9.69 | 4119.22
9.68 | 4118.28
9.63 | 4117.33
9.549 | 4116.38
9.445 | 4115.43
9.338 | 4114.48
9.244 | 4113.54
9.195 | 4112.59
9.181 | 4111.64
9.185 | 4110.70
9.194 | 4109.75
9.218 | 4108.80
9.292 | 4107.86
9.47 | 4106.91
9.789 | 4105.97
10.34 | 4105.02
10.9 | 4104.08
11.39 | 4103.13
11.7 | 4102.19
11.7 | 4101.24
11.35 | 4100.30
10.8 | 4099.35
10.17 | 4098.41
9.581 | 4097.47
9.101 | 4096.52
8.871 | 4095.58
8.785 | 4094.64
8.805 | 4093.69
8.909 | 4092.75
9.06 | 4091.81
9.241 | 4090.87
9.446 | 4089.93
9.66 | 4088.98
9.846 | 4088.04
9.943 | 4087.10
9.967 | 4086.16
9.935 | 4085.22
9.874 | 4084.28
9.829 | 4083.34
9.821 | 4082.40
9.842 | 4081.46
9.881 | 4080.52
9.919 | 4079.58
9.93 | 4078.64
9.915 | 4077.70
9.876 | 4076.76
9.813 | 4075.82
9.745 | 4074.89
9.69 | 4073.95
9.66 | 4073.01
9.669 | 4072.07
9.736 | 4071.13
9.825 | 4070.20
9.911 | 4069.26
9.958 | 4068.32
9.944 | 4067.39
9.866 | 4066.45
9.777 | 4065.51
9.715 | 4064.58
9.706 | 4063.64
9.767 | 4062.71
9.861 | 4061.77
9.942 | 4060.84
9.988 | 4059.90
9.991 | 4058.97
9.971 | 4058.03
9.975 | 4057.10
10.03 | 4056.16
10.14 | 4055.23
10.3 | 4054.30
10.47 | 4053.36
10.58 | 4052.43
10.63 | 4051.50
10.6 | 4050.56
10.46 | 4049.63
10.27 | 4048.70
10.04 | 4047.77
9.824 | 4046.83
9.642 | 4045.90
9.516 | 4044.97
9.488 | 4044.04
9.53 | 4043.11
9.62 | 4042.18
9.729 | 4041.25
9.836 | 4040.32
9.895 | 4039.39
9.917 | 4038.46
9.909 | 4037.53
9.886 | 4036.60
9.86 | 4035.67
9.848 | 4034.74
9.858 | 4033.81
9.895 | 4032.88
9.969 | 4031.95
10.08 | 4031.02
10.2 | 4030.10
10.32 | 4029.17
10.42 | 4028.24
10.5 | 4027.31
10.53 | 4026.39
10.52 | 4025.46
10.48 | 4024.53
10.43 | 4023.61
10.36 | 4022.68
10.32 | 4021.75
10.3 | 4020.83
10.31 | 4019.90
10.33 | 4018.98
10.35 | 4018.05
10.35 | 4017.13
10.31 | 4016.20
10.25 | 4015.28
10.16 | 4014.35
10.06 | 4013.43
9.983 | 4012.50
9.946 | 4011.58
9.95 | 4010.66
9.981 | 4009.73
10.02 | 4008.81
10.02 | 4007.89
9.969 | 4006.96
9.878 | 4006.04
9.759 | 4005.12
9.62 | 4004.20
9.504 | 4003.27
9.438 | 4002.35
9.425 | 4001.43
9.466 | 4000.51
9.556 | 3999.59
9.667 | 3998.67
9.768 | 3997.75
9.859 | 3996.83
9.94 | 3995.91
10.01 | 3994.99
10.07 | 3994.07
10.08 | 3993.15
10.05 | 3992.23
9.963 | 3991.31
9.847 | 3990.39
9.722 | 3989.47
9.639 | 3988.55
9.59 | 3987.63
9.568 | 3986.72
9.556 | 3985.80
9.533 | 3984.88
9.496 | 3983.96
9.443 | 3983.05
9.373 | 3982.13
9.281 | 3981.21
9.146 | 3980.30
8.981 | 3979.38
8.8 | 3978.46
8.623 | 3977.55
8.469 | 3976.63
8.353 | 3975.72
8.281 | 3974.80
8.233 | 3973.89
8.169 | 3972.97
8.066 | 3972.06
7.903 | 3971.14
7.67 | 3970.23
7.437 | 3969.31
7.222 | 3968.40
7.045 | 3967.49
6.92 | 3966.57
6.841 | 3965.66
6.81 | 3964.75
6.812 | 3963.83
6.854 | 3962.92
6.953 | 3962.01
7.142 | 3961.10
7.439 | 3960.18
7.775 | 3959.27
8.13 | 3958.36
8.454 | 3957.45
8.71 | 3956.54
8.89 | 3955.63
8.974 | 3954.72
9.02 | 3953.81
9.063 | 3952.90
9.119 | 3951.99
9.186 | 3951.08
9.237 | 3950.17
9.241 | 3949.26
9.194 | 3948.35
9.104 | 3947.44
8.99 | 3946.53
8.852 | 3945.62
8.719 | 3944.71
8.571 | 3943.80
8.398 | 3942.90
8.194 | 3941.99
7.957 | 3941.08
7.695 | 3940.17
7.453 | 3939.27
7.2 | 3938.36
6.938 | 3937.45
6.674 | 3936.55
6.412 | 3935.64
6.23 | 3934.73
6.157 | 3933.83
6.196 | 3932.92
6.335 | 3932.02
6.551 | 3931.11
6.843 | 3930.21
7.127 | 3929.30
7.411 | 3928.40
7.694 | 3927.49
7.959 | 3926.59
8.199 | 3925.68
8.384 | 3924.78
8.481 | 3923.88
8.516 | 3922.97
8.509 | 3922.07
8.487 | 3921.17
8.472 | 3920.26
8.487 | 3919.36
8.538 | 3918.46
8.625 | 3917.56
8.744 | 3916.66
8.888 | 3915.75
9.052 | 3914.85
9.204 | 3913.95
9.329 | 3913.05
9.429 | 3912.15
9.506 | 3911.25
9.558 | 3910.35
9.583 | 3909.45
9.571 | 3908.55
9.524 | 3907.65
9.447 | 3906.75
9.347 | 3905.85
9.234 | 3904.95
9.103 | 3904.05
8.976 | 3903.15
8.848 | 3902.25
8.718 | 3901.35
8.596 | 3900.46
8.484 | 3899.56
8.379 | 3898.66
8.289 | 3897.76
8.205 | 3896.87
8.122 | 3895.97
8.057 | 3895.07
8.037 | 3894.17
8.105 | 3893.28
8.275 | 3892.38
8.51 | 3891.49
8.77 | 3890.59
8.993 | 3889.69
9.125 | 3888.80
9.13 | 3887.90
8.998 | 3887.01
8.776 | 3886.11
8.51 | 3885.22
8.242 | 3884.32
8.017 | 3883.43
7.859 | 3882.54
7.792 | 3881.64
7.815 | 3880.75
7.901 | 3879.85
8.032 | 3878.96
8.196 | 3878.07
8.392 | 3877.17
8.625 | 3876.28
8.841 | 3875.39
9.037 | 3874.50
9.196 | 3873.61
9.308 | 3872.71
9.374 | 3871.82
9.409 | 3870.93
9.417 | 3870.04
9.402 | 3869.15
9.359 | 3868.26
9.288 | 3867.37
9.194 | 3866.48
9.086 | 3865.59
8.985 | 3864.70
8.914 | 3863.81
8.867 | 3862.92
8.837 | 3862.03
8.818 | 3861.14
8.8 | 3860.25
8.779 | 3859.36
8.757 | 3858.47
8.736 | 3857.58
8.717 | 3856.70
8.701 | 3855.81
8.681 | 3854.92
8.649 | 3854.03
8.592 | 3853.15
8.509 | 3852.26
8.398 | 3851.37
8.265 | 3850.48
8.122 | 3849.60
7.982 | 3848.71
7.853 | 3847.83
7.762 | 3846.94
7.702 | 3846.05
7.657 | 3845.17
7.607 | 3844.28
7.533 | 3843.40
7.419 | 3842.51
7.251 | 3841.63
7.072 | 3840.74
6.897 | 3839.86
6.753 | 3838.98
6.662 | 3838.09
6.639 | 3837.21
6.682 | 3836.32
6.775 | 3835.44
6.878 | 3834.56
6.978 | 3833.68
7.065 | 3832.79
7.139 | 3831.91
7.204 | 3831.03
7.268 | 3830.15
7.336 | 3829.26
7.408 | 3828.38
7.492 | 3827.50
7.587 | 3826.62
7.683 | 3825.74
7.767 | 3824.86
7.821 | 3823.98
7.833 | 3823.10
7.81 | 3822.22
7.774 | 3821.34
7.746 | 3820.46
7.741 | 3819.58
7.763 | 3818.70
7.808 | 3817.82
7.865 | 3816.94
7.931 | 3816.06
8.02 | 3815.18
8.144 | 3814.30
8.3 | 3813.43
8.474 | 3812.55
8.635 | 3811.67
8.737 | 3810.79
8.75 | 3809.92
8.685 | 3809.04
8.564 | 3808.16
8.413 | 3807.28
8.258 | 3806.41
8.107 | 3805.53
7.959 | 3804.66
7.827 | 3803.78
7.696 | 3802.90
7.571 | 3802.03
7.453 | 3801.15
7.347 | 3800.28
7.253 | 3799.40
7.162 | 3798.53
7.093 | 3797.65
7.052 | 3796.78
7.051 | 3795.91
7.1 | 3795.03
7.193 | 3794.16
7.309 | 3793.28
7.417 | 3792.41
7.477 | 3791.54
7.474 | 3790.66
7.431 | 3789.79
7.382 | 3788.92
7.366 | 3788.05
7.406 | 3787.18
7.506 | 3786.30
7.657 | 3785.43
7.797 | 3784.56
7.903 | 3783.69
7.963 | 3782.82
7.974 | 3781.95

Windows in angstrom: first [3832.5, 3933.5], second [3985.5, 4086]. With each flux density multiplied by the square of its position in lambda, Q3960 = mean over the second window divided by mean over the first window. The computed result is 1.29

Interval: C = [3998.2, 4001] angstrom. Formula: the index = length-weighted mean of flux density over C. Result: 9.58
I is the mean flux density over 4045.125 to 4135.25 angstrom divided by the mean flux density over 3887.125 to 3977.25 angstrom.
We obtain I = 1.20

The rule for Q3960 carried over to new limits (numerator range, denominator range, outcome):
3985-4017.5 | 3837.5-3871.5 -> 1.27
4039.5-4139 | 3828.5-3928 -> 1.30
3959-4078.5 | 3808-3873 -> 1.29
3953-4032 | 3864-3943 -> 1.15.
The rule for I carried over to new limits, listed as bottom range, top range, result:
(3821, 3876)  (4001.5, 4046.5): 1.24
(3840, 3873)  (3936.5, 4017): 1.04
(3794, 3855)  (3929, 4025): 1.15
